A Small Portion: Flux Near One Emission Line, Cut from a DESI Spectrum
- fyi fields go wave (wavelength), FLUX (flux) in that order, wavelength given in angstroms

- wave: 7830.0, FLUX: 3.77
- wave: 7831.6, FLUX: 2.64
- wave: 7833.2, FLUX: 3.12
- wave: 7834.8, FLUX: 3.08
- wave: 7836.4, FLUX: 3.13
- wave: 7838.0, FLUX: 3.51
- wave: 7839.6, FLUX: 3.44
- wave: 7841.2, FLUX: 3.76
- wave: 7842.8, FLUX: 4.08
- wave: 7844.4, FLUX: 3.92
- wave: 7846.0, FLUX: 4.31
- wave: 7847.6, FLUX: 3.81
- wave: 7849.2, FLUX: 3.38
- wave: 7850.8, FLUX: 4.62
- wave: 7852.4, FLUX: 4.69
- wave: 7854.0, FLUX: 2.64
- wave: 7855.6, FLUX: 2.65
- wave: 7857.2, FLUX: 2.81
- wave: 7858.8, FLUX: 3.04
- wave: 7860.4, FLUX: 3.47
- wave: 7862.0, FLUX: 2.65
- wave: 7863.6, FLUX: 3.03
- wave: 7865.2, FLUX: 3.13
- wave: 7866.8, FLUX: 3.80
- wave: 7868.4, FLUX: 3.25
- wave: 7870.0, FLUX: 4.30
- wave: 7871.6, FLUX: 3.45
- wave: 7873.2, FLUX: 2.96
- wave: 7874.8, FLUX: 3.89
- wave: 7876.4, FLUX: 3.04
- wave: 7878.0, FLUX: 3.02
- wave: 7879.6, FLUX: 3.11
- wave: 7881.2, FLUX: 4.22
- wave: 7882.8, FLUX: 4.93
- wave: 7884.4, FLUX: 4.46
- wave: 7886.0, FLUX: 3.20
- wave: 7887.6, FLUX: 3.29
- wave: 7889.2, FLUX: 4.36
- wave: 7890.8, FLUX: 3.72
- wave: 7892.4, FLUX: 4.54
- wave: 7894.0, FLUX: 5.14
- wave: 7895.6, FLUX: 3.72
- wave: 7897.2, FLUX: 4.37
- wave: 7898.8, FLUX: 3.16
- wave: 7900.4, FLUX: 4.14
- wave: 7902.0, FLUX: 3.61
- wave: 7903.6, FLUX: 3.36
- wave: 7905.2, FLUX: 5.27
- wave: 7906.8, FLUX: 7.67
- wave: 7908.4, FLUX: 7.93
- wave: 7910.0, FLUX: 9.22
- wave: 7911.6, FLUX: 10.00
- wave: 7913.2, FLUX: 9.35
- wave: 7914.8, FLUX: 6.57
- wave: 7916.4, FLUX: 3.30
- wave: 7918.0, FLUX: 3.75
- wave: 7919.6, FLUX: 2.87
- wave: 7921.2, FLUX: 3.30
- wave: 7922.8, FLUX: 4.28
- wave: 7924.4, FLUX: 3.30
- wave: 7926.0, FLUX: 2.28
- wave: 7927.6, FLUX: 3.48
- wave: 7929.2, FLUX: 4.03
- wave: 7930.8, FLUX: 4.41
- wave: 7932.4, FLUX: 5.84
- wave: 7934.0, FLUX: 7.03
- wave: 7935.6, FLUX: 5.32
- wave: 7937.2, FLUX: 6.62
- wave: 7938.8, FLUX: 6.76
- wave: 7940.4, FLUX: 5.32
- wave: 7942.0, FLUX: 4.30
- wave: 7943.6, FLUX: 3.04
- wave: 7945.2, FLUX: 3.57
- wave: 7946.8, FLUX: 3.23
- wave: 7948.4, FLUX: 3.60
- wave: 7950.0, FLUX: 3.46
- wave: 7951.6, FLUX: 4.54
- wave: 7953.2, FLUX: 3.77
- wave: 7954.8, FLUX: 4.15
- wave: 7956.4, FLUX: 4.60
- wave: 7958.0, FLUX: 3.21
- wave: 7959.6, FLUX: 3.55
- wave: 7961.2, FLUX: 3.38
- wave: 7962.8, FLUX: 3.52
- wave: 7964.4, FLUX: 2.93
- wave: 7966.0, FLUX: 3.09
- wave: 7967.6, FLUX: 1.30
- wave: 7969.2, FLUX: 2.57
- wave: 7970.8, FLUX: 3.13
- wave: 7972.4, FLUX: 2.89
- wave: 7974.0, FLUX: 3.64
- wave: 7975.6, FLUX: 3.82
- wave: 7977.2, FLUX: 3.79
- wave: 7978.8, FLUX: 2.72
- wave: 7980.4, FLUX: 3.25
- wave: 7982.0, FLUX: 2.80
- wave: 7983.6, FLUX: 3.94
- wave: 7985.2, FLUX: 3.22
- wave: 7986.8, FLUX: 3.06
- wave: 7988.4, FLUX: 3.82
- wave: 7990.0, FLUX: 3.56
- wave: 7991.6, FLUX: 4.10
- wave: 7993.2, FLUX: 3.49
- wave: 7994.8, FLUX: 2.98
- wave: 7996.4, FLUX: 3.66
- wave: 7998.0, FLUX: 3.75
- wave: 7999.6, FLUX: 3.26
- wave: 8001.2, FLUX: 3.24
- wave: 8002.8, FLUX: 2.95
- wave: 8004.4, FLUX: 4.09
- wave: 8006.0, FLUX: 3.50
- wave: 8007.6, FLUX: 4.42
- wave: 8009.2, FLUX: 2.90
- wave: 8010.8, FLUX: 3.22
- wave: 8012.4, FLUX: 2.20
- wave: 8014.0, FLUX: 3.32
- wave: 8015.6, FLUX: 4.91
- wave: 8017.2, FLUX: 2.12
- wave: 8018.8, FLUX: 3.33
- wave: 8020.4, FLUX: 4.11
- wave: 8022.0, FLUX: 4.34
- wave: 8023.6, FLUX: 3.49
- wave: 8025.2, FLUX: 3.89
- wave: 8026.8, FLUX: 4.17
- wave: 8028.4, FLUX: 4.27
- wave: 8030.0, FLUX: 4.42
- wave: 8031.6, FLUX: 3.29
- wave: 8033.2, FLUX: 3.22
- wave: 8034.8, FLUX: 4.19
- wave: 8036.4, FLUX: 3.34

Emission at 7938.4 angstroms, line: [N II]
